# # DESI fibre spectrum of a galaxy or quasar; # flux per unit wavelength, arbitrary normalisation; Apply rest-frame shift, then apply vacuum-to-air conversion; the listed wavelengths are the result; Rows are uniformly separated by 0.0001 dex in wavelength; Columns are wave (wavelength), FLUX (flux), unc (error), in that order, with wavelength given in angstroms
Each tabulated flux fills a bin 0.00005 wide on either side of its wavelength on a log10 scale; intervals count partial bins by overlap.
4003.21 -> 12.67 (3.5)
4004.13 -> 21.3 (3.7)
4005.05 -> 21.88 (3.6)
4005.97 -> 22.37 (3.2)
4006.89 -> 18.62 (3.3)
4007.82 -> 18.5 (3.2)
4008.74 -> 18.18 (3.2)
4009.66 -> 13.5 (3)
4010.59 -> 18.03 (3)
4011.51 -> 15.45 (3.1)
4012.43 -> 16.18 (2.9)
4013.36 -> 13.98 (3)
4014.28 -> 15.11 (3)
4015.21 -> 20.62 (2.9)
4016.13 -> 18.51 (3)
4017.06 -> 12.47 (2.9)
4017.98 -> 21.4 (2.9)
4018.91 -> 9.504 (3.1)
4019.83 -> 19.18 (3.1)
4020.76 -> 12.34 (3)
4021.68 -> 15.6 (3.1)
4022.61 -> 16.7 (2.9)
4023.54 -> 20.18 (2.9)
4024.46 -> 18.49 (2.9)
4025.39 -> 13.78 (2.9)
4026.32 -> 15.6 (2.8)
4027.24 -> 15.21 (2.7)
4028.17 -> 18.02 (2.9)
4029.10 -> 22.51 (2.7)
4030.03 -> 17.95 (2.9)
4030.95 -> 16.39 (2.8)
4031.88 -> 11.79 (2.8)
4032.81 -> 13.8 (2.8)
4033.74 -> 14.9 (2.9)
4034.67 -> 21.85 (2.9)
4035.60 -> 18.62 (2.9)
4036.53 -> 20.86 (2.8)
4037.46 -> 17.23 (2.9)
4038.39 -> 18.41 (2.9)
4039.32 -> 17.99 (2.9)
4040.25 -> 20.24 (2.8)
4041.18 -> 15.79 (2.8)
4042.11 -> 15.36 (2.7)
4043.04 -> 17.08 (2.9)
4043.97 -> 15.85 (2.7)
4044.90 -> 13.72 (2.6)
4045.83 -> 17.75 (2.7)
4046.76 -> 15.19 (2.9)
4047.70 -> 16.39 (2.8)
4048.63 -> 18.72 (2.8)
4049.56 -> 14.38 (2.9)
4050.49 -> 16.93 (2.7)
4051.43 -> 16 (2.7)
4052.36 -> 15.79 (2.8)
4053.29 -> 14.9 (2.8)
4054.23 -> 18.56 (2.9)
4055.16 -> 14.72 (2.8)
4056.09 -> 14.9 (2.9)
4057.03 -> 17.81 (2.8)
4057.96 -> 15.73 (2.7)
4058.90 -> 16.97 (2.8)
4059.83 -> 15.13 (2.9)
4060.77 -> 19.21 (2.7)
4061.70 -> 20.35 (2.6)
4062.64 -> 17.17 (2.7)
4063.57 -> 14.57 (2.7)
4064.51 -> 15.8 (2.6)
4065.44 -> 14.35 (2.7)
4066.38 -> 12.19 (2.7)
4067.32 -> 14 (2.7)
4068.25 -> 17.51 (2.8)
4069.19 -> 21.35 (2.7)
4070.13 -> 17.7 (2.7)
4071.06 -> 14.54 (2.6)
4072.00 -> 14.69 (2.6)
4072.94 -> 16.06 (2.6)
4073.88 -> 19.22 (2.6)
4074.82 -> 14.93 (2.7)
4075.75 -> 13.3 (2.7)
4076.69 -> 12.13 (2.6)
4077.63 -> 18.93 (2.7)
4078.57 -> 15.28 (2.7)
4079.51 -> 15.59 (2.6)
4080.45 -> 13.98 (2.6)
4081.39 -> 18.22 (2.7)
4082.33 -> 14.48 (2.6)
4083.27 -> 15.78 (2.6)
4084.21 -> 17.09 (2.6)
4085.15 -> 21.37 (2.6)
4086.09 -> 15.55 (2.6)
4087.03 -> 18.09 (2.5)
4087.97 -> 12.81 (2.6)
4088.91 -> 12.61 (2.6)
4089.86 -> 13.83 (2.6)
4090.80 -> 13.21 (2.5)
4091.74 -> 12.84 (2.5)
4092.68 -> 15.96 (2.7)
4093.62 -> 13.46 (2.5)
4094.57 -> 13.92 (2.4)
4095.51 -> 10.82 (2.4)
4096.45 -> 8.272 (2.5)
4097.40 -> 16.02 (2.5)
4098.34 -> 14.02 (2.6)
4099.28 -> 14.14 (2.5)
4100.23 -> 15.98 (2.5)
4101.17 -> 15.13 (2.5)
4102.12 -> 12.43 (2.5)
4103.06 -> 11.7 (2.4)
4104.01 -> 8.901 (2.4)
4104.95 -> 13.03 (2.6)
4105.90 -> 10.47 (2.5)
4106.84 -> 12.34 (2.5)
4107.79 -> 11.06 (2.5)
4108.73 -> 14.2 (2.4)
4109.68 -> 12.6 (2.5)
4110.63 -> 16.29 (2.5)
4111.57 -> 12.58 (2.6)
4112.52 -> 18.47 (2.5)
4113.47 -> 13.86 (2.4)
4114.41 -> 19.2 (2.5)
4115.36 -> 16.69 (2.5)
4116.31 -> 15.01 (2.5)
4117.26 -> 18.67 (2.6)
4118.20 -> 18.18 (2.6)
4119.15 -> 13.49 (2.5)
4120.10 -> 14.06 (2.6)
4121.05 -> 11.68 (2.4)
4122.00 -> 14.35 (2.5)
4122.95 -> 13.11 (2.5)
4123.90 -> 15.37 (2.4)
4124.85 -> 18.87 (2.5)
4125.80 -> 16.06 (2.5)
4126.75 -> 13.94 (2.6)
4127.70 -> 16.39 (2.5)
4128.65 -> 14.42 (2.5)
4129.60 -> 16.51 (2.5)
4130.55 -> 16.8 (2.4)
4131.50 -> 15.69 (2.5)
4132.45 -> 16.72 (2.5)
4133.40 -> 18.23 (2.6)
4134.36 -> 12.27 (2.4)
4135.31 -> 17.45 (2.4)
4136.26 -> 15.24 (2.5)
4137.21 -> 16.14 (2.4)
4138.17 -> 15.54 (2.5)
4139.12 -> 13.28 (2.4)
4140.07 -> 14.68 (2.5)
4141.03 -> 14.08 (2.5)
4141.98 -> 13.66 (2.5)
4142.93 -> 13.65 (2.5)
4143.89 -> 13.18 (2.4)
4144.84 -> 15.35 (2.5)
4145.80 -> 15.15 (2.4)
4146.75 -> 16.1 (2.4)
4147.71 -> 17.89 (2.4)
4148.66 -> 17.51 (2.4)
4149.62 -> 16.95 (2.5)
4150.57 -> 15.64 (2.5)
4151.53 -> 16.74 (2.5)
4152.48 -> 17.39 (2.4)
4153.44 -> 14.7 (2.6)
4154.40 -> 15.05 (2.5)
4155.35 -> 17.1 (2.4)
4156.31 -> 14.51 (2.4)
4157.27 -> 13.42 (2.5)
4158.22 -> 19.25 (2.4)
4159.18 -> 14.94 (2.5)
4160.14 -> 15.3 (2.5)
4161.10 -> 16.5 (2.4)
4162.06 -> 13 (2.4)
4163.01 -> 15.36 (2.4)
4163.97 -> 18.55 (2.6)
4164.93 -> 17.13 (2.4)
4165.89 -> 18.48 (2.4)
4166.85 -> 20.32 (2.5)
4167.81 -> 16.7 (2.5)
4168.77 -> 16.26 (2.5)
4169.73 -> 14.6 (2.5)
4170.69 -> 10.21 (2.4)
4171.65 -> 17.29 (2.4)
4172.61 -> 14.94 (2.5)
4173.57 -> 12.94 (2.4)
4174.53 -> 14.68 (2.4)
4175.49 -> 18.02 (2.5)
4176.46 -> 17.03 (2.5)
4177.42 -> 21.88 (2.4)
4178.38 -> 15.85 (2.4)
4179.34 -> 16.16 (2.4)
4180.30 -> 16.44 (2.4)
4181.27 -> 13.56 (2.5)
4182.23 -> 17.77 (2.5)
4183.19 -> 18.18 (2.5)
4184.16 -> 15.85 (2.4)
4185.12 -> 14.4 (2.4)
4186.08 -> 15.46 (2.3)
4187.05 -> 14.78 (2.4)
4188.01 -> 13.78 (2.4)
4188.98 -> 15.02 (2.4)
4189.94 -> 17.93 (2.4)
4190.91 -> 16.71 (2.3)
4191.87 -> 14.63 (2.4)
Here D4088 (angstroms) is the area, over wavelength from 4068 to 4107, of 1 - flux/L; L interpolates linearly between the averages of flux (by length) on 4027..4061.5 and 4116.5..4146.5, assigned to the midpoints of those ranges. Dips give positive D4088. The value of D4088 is 3.3 angstroms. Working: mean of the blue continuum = 16.9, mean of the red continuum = 15.2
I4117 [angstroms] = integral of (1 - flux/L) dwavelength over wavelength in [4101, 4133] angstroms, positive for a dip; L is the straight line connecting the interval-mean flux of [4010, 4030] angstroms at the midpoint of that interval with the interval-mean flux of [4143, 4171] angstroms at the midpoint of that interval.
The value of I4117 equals 3.0 angstroms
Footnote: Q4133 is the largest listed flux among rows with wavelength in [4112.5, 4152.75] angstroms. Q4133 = 19.2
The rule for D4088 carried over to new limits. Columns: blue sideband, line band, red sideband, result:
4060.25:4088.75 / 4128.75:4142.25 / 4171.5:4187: 0.6 angstroms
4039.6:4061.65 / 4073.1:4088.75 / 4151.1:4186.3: 0.4 angstroms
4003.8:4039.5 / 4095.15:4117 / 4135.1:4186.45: 3.6 angstroms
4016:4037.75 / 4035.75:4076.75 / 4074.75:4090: -0.8 angstroms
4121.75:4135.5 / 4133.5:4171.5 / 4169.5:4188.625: 0.1 angstroms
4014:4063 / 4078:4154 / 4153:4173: 6.2 angstroms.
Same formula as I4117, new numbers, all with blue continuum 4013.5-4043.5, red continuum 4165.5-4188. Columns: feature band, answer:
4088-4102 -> 2.6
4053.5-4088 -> 1.0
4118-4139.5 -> 1.3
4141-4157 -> 0.7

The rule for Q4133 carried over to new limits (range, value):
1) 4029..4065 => 22.51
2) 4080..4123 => 21.37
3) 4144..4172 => 20.32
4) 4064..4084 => 21.35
